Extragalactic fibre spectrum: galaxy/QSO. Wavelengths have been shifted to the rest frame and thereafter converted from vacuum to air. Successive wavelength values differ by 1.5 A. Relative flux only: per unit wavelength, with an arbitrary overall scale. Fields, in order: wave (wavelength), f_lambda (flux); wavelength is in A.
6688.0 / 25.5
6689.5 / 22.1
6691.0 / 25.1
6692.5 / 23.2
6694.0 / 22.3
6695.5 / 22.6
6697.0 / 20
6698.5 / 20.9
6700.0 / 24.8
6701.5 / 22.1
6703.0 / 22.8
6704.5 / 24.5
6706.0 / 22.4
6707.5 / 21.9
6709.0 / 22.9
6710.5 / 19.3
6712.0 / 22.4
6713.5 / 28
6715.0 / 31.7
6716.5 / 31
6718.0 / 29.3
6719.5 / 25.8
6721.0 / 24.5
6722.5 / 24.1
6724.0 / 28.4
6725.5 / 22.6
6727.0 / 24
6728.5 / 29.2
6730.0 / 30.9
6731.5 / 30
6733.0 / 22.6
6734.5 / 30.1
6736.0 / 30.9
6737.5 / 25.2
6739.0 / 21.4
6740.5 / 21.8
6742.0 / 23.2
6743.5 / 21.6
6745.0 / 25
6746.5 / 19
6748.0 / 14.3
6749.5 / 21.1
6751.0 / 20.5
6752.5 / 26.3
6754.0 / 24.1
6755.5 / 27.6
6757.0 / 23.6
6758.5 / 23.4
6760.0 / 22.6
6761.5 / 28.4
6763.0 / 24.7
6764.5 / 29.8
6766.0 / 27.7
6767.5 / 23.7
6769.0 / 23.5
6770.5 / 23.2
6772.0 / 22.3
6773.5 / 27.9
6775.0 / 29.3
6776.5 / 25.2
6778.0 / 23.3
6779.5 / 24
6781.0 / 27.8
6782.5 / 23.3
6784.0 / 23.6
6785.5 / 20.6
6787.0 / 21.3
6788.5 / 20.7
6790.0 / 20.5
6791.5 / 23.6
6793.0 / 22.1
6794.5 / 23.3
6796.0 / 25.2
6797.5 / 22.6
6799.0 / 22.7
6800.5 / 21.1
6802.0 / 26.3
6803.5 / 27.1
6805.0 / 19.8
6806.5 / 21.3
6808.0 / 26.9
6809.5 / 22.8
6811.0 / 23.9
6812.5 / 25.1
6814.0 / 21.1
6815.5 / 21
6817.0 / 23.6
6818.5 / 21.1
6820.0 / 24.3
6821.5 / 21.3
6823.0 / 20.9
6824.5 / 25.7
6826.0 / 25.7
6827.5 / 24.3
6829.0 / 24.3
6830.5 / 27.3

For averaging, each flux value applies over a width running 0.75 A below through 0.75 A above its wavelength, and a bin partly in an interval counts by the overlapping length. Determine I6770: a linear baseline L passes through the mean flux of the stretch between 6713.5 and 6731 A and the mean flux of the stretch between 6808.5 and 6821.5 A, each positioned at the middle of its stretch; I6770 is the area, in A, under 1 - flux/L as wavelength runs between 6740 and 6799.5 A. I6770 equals 3.4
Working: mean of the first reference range 27.5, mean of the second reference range 22.9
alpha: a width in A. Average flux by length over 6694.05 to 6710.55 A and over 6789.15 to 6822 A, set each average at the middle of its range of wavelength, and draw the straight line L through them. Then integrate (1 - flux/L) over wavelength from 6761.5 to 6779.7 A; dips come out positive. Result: -2.20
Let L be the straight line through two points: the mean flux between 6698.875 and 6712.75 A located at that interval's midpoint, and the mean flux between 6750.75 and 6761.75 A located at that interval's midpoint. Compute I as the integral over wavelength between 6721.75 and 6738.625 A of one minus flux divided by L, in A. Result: -2.5 A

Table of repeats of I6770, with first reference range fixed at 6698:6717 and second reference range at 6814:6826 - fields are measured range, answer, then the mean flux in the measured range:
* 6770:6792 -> -0.56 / 23.8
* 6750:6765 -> -0.93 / 25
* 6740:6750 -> 1.20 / 20.8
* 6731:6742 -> -0.90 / 25.7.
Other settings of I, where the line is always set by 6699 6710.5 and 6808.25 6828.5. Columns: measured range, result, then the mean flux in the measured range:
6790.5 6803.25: -0.16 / 23.5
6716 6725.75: -1.62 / 26.6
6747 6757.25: 0.27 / 22.4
